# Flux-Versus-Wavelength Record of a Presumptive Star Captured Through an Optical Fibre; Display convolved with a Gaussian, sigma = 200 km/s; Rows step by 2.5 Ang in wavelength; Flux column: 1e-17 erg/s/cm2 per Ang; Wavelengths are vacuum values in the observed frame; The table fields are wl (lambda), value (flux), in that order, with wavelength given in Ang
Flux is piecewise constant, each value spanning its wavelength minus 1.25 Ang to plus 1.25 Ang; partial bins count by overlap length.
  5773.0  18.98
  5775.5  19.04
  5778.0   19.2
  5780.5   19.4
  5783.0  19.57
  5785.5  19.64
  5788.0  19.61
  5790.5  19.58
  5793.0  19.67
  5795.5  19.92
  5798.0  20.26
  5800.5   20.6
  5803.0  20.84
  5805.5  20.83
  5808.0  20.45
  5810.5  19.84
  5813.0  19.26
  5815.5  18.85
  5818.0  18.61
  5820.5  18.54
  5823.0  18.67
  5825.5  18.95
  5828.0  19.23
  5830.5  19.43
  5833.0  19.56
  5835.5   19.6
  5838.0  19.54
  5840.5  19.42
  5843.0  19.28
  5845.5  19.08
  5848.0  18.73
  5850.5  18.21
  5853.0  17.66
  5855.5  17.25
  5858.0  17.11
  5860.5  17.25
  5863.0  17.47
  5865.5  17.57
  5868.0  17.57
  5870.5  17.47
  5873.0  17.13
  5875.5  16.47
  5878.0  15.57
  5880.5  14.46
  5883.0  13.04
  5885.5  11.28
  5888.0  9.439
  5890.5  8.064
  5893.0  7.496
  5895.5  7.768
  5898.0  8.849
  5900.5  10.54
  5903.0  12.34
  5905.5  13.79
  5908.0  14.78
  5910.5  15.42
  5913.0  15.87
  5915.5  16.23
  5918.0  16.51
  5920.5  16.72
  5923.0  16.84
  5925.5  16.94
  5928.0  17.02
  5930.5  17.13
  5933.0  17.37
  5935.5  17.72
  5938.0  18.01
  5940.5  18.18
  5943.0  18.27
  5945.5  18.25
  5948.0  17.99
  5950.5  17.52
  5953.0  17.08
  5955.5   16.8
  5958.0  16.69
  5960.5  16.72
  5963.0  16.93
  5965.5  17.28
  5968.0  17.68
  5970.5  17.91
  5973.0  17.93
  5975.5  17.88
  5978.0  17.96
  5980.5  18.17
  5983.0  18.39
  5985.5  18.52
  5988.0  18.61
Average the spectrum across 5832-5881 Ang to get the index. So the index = 17.9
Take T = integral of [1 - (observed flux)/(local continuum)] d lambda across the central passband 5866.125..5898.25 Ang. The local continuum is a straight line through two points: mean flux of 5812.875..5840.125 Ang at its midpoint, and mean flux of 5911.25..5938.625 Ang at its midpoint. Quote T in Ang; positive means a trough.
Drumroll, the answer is 9.0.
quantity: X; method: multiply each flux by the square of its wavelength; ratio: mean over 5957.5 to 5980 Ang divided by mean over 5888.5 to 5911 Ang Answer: 1.66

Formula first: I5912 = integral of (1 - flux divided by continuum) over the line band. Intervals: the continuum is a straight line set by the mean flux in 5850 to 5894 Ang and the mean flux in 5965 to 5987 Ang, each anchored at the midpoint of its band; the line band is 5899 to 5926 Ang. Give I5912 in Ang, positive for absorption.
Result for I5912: 2.04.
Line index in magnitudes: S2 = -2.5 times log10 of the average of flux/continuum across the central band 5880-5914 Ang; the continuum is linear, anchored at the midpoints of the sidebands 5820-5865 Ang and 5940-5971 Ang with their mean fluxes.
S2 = 0.483 mag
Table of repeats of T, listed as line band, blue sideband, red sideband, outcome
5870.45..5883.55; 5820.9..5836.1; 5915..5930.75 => 1.67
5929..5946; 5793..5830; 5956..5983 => 0.13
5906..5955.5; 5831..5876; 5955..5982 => 2.00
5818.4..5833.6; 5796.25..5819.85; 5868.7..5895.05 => -0.67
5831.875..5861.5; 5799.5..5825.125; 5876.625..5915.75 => -3.64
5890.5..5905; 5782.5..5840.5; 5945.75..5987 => 7.04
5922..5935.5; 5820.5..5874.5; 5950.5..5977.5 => 0.39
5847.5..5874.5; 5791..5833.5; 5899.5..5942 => 0.69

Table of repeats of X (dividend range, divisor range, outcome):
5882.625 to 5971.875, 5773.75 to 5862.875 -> 0.82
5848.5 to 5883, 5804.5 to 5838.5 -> 0.89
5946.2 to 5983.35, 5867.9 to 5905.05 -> 1.46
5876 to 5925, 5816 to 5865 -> 0.71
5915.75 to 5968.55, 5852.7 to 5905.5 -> 1.28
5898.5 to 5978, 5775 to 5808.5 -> 0.88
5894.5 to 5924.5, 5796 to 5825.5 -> 0.73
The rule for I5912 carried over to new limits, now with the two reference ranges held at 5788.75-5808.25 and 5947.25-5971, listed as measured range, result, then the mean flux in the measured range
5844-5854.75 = 0.50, 18.4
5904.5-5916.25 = 1.90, 15.2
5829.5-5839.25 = 0.02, 19.5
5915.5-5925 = 0.69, 16.6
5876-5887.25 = 3.07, 13.6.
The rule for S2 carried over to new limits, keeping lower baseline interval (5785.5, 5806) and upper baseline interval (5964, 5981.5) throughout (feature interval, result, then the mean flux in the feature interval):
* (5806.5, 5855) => 0.03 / 19.1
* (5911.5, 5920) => 0.15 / 16.2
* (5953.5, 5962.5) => 0.08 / 16.8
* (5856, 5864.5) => 0.12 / 17.3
